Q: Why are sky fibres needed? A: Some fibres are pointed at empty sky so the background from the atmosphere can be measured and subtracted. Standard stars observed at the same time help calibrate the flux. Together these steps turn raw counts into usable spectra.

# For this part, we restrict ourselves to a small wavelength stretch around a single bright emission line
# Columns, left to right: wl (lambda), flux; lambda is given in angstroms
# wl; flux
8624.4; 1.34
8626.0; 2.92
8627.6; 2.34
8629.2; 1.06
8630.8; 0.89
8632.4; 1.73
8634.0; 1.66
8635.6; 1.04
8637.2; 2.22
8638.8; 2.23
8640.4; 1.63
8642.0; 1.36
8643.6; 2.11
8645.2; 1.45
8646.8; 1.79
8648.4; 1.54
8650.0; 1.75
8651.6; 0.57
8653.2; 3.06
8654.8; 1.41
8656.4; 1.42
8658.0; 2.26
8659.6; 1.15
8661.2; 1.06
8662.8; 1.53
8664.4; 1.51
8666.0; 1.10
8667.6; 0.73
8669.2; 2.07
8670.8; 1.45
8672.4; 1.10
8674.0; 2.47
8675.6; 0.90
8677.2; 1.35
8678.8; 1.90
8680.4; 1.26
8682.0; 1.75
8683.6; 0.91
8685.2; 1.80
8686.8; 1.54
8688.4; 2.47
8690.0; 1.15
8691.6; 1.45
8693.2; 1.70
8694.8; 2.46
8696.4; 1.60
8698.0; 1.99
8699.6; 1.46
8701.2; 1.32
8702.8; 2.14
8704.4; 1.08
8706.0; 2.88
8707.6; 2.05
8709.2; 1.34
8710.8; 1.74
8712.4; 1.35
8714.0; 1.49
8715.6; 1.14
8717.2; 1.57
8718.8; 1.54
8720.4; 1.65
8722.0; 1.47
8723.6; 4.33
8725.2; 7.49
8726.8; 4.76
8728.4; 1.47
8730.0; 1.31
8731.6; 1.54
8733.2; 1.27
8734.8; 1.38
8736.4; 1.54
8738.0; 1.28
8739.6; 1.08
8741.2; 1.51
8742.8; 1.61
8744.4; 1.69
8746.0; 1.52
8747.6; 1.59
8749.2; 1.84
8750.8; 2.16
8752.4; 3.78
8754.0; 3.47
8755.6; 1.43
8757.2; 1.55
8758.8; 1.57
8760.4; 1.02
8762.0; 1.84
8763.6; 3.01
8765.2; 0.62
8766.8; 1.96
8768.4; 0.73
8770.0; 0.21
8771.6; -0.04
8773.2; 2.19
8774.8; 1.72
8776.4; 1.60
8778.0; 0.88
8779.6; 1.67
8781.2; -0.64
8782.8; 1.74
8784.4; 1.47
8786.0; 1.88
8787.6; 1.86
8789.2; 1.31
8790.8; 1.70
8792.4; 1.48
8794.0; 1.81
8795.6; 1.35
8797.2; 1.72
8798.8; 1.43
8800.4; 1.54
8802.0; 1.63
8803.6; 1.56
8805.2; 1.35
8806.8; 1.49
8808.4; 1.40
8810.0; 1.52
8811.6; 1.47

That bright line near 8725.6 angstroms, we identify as H-alpha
